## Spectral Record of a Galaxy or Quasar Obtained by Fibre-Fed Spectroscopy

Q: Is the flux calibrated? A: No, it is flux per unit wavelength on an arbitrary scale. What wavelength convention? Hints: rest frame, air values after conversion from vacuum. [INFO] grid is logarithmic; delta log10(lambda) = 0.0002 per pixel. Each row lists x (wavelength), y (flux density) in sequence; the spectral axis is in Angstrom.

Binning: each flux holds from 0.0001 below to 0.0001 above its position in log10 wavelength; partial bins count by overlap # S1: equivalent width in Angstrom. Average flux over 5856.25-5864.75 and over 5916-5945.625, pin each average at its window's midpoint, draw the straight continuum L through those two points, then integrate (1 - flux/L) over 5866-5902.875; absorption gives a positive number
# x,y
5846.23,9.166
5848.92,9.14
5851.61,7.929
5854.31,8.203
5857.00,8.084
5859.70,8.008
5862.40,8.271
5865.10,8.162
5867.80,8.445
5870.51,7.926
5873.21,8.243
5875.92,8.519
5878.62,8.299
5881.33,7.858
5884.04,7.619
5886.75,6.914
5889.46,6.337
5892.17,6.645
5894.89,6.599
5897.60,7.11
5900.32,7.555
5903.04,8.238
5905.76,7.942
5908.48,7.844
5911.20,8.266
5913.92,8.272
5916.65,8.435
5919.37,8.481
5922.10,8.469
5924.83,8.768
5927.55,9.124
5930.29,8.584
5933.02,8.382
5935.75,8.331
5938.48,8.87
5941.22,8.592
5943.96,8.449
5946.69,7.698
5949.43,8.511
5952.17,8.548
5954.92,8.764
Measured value 3.1 Angstrom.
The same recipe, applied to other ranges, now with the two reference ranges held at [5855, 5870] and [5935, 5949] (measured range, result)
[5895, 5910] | 1.2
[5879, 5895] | 2.2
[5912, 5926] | -0.2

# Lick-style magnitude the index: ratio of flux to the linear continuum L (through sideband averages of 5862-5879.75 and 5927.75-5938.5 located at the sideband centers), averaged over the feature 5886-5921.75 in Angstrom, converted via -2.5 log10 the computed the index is 0.11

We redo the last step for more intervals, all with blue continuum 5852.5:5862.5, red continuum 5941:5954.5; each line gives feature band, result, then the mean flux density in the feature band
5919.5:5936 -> -0.04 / 8.62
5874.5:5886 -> 0.02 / 8.01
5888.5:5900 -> 0.21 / 6.76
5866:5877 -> -0.02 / 8.27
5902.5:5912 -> 0.03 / 8.05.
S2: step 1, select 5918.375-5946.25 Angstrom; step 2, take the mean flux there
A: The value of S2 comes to 8.58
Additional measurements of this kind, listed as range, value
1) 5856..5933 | 7.97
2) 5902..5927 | 8.33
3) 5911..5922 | 8.39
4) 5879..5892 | 7.22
